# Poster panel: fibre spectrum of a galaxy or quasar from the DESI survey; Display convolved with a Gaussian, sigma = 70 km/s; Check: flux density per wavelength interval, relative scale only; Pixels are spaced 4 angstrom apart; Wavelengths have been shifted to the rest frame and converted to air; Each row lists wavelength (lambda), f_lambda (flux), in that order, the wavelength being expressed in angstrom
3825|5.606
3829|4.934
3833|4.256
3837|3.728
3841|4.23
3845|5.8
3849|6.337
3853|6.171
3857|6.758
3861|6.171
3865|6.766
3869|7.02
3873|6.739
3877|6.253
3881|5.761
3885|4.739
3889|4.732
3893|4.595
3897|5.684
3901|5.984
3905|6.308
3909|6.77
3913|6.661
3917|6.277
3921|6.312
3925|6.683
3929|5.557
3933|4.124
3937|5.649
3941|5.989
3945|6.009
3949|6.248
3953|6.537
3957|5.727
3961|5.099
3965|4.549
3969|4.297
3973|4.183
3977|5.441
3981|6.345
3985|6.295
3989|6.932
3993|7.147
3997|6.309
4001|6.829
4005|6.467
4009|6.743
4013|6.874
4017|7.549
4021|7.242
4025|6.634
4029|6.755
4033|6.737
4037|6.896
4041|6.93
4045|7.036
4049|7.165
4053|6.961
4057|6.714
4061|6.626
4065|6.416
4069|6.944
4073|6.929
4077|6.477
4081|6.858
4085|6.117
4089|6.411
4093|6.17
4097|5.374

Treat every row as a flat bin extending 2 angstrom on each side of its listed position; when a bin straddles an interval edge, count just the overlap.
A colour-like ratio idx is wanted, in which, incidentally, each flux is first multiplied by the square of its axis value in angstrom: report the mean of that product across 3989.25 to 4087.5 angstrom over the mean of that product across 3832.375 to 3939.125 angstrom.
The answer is 1.27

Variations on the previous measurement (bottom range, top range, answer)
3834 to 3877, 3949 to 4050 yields 1.15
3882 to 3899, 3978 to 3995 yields 1.39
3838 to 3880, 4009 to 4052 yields 1.23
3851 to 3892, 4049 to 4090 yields 1.21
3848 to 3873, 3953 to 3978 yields 0.80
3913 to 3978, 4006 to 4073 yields 1.29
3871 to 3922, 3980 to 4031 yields 1.22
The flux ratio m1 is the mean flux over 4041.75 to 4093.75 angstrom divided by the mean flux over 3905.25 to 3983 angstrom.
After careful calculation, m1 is 1.2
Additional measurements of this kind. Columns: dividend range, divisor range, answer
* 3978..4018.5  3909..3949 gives 1.12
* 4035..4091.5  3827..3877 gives 1.17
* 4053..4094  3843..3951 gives 1.10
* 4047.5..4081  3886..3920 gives 1.16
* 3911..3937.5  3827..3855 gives 1.17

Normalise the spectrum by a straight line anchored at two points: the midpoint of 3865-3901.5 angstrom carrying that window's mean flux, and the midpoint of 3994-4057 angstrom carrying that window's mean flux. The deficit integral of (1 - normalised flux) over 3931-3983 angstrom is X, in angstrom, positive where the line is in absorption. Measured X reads 7.7 angstrom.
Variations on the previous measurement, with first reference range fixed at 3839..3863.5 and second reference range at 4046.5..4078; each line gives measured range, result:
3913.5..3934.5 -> 1.1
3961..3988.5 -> 5.0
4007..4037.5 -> -1.4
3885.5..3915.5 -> 1.8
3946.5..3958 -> 0.3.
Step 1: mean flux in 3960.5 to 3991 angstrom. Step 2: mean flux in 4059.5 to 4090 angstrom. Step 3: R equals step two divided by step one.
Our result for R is 1.22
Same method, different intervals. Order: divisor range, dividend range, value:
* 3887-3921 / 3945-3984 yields 0.92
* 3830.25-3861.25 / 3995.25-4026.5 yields 1.27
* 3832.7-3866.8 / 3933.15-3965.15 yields 1.01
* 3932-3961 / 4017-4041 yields 1.20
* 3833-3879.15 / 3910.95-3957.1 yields 1.01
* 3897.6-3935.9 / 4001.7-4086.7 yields 1.13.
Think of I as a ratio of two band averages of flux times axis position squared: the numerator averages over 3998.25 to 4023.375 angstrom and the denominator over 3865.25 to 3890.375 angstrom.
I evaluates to 1.24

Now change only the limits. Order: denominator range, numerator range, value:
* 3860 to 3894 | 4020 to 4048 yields 1.27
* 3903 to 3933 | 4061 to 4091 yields 1.15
